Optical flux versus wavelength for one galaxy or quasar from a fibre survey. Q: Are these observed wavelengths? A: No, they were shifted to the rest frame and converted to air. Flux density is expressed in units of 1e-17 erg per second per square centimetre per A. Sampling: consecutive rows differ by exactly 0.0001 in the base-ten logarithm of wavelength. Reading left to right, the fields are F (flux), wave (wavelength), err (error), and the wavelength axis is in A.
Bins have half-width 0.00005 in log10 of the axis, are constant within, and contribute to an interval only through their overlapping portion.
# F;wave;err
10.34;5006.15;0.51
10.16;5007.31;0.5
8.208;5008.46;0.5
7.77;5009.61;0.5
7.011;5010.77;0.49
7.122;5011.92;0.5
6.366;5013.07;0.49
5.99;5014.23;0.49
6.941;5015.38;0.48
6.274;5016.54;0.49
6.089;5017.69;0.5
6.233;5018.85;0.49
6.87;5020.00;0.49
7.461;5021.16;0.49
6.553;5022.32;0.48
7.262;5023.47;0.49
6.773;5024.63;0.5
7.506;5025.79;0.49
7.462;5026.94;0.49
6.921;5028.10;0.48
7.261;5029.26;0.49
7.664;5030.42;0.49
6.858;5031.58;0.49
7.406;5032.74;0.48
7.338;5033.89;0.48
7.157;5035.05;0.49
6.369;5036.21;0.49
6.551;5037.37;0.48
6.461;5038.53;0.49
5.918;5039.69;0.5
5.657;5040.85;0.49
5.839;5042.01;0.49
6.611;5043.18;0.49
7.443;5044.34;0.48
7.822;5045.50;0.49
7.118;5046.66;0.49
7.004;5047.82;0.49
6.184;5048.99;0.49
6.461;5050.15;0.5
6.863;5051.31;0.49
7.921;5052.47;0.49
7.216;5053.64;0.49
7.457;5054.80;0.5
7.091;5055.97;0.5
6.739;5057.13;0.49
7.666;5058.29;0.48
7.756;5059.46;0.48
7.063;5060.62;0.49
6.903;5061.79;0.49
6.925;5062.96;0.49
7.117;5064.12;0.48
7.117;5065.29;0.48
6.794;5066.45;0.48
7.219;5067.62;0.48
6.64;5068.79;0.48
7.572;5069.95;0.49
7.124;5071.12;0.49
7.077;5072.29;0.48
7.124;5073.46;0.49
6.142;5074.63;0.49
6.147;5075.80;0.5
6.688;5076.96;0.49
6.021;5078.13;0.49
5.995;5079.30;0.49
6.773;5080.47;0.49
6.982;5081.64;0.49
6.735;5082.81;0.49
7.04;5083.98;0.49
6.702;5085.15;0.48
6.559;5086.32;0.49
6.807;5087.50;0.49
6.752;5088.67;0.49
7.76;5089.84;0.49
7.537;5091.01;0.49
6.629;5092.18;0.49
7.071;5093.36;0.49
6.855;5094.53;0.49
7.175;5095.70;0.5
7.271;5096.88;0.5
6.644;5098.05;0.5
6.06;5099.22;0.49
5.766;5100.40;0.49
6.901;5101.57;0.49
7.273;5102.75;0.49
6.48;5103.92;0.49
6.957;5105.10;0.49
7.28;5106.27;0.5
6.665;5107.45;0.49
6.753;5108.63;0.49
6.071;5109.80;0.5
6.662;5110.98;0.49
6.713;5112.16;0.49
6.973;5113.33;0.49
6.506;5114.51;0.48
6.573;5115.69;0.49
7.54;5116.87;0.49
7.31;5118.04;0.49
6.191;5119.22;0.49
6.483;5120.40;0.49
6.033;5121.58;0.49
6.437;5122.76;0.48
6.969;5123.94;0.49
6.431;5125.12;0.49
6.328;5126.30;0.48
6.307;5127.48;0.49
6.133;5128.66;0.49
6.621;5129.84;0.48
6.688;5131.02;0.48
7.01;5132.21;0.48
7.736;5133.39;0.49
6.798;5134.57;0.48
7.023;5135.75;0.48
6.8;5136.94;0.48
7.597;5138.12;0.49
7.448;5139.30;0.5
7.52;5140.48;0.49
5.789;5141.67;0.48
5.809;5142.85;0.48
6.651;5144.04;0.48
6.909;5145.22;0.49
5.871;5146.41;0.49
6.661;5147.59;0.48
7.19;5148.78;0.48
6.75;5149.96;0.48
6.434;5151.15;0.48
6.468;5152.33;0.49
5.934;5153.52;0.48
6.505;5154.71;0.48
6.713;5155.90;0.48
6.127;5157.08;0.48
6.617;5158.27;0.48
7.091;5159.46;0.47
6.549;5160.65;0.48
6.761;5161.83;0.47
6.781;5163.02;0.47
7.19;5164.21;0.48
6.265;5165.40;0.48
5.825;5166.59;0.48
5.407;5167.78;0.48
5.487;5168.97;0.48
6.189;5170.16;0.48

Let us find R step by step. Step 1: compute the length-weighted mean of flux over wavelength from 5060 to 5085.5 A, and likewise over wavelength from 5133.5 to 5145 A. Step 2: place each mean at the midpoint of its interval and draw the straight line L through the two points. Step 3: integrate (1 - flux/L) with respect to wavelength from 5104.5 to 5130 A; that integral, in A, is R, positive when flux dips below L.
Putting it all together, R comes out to 0.8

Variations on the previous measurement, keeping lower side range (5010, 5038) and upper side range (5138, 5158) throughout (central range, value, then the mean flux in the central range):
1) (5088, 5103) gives -0.38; 6.89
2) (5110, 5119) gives -0.22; 6.83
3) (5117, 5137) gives -0.12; 6.68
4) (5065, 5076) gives -0.22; 6.91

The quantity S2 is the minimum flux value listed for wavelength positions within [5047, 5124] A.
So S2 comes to 5.766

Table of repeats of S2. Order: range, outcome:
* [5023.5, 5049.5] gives 5.657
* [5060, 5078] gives 6.142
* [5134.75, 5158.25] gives 5.789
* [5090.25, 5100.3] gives 6.06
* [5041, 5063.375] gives 5.839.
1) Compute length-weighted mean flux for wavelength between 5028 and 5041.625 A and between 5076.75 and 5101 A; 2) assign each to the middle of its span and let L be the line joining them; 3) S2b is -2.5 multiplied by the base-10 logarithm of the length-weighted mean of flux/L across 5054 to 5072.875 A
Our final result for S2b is -0.06 mag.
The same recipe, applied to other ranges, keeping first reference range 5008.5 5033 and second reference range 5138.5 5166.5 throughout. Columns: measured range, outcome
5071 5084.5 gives 0.03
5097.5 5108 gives 0.01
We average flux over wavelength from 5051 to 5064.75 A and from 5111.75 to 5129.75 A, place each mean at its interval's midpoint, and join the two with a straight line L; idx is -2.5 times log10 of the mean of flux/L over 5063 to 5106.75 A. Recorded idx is 0.02 mag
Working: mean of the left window 7.23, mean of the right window 6.6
